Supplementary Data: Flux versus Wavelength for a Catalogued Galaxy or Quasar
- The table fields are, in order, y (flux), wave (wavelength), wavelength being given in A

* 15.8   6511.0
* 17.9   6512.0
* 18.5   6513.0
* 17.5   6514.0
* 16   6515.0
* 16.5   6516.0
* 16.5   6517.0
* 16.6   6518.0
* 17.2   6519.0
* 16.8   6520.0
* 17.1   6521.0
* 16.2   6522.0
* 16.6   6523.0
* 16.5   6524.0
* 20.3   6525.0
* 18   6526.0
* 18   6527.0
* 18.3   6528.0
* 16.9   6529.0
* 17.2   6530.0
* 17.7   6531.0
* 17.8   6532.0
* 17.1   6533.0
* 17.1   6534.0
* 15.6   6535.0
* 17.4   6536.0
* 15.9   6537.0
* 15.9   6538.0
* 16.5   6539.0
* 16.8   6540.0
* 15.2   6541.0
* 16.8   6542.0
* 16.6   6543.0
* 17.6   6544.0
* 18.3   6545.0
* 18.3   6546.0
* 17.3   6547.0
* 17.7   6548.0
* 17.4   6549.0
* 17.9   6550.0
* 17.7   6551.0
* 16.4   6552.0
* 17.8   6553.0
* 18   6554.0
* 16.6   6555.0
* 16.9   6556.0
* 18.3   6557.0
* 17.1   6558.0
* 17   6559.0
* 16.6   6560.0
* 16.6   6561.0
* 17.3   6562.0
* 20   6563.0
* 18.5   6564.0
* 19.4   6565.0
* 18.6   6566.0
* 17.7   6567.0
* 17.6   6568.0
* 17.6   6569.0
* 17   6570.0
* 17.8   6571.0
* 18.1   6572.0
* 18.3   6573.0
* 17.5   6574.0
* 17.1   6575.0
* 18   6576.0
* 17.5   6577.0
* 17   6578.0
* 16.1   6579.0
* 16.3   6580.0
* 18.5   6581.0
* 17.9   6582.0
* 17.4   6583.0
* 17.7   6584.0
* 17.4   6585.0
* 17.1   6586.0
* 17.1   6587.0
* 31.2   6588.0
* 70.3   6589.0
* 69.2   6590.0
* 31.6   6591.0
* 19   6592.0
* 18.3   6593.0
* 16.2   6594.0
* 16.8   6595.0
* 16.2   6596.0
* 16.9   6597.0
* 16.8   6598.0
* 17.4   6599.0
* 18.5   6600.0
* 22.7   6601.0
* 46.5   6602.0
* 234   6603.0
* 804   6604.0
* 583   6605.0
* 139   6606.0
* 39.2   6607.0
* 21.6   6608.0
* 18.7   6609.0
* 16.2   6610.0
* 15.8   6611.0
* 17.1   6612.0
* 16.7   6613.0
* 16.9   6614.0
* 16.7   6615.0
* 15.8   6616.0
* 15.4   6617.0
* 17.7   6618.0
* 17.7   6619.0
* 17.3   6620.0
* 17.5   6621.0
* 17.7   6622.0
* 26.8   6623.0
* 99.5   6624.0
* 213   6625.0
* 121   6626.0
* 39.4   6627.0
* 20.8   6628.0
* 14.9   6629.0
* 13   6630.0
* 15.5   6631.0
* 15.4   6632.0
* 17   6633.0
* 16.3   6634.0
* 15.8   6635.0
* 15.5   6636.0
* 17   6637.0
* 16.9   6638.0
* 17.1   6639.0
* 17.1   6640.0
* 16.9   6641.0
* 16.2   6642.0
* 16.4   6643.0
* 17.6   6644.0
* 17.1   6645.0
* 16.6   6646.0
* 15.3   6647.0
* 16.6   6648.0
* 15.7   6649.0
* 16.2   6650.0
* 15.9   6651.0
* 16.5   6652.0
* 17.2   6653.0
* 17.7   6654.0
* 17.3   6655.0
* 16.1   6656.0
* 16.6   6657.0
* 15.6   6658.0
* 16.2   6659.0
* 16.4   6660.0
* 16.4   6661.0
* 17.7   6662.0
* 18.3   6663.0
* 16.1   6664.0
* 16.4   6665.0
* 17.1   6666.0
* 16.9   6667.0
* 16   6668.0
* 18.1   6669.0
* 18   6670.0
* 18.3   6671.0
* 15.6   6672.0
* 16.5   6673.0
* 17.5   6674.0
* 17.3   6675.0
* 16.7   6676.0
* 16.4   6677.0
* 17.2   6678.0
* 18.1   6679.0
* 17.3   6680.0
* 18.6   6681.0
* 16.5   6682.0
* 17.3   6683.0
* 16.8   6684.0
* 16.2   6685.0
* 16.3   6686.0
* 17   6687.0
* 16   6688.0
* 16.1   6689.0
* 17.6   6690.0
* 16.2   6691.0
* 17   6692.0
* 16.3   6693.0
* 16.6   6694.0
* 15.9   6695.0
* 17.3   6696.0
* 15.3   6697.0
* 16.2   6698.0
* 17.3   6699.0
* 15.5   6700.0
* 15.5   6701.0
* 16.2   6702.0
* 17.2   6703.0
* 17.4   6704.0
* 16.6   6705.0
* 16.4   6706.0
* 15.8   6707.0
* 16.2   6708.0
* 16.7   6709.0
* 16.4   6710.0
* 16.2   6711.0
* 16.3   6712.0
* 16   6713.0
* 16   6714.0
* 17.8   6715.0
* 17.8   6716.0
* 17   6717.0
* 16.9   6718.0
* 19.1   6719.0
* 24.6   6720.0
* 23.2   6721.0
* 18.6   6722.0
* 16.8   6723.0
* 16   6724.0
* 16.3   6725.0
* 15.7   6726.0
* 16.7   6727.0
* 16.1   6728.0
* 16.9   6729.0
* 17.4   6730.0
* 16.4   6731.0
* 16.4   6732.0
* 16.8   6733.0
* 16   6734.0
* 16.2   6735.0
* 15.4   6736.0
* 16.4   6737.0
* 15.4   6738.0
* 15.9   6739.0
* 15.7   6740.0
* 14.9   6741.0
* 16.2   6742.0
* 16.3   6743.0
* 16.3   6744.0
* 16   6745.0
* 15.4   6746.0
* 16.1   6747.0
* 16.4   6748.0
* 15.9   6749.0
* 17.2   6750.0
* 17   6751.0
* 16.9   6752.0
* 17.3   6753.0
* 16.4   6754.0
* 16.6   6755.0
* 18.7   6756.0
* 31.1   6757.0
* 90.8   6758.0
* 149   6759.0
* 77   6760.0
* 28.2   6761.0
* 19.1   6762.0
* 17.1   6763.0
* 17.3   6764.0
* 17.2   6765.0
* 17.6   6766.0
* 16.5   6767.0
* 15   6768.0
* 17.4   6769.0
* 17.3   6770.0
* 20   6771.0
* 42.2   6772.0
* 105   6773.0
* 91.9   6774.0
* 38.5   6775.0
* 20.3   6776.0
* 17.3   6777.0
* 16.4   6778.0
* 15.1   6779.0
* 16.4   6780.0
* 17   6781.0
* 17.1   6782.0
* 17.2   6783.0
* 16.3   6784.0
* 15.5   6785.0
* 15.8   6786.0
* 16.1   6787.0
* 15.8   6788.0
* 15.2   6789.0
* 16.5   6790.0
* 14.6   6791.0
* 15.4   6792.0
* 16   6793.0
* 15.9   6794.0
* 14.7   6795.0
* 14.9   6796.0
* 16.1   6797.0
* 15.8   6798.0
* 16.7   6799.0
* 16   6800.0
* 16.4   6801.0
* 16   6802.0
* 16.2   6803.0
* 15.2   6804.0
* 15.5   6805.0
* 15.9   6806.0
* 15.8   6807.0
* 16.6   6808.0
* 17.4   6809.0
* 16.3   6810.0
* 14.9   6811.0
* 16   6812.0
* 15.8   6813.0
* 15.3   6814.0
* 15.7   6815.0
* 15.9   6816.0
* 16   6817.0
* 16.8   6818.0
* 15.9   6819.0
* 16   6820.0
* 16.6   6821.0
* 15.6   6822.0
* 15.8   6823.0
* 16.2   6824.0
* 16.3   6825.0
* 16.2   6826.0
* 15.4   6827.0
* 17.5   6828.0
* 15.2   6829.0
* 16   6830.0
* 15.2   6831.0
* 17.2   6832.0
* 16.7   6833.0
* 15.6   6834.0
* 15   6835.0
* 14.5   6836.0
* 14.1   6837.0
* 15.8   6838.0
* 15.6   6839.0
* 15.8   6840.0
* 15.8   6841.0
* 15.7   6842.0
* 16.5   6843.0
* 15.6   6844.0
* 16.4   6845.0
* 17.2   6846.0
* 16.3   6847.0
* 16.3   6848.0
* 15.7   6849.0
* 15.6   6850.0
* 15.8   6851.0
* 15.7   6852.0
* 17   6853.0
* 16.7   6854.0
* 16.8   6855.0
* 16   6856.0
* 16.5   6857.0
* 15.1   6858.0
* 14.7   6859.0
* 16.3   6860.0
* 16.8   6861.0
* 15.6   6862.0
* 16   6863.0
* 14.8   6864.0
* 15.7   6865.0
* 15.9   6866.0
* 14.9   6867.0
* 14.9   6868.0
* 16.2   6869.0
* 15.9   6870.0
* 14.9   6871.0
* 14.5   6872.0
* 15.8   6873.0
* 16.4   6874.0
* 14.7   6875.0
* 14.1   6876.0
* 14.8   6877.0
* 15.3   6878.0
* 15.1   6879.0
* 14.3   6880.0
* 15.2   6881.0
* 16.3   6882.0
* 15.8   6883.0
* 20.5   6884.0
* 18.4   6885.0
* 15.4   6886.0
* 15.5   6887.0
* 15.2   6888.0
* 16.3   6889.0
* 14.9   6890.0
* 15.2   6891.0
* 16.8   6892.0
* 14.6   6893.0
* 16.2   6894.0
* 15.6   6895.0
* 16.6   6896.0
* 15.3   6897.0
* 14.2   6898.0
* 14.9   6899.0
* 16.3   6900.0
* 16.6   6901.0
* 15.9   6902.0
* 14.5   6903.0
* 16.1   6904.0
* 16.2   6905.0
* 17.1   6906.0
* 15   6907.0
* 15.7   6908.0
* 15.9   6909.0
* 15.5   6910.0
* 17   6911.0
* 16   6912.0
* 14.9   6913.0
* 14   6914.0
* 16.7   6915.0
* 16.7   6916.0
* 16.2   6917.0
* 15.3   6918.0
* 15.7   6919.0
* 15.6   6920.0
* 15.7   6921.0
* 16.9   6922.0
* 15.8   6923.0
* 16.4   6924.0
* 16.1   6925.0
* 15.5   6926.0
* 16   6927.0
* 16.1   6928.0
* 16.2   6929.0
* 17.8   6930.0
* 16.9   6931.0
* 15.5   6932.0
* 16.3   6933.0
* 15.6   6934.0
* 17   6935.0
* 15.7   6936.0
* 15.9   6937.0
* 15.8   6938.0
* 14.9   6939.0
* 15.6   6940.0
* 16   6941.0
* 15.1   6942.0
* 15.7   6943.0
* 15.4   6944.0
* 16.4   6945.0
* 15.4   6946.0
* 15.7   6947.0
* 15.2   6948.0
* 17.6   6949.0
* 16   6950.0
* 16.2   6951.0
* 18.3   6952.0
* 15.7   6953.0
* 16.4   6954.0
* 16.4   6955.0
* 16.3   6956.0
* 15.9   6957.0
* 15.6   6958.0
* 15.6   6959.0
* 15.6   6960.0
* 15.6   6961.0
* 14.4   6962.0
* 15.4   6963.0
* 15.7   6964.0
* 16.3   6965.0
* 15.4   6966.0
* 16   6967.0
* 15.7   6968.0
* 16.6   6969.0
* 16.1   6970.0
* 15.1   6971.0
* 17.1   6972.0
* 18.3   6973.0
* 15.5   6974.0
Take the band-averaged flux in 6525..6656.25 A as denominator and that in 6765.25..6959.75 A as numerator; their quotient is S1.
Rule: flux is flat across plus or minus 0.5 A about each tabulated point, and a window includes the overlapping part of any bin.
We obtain 0.5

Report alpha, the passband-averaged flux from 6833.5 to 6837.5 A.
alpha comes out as 14.8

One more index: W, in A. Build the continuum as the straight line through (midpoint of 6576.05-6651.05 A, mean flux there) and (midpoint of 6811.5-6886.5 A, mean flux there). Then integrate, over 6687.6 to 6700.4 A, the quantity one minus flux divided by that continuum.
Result 7.1 A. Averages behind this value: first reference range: 47.6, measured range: 16.4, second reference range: 15.9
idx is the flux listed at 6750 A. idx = 17.2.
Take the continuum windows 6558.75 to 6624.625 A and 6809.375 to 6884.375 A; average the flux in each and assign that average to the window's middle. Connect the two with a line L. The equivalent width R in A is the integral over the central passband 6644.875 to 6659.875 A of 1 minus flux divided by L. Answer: 8.9 A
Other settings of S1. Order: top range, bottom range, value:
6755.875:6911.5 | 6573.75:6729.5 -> 0.61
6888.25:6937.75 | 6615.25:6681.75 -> 0.69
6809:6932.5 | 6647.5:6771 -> 0.83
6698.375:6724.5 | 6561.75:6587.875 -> 0.97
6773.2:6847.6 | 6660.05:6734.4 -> 1.04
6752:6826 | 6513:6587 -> 1.34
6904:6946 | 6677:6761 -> 0.79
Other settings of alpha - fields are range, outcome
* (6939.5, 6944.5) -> 15.6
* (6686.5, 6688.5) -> 16.5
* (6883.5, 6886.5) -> 18.1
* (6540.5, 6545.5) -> 16.9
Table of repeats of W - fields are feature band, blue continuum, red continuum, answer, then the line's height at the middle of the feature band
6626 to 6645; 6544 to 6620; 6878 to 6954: 8.8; 38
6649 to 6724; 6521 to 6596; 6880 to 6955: 4.4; 18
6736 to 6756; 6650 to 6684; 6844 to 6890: 0.3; 16.5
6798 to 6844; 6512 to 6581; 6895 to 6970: 1.1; 16.3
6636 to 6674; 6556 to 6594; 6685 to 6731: 3.8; 18.6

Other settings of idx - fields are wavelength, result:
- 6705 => 16.6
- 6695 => 15.9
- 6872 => 14.5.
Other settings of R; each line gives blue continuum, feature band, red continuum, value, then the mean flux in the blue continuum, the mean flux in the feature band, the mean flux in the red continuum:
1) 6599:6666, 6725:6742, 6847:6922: 9.3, 49.1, 16.2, 15.8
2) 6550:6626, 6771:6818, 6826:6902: 6.5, 46.6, 20.7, 15.8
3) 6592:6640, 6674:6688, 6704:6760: 7.9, 62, 17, 21.3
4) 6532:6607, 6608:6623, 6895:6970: 8.3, 42.3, 17.4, 15.9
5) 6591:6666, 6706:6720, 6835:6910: 7.2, 45.8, 17.1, 15.8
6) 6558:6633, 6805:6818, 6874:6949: 5.0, 47.9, 16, 15.8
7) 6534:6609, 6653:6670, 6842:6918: 8.7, 42.5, 16.9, 15.8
